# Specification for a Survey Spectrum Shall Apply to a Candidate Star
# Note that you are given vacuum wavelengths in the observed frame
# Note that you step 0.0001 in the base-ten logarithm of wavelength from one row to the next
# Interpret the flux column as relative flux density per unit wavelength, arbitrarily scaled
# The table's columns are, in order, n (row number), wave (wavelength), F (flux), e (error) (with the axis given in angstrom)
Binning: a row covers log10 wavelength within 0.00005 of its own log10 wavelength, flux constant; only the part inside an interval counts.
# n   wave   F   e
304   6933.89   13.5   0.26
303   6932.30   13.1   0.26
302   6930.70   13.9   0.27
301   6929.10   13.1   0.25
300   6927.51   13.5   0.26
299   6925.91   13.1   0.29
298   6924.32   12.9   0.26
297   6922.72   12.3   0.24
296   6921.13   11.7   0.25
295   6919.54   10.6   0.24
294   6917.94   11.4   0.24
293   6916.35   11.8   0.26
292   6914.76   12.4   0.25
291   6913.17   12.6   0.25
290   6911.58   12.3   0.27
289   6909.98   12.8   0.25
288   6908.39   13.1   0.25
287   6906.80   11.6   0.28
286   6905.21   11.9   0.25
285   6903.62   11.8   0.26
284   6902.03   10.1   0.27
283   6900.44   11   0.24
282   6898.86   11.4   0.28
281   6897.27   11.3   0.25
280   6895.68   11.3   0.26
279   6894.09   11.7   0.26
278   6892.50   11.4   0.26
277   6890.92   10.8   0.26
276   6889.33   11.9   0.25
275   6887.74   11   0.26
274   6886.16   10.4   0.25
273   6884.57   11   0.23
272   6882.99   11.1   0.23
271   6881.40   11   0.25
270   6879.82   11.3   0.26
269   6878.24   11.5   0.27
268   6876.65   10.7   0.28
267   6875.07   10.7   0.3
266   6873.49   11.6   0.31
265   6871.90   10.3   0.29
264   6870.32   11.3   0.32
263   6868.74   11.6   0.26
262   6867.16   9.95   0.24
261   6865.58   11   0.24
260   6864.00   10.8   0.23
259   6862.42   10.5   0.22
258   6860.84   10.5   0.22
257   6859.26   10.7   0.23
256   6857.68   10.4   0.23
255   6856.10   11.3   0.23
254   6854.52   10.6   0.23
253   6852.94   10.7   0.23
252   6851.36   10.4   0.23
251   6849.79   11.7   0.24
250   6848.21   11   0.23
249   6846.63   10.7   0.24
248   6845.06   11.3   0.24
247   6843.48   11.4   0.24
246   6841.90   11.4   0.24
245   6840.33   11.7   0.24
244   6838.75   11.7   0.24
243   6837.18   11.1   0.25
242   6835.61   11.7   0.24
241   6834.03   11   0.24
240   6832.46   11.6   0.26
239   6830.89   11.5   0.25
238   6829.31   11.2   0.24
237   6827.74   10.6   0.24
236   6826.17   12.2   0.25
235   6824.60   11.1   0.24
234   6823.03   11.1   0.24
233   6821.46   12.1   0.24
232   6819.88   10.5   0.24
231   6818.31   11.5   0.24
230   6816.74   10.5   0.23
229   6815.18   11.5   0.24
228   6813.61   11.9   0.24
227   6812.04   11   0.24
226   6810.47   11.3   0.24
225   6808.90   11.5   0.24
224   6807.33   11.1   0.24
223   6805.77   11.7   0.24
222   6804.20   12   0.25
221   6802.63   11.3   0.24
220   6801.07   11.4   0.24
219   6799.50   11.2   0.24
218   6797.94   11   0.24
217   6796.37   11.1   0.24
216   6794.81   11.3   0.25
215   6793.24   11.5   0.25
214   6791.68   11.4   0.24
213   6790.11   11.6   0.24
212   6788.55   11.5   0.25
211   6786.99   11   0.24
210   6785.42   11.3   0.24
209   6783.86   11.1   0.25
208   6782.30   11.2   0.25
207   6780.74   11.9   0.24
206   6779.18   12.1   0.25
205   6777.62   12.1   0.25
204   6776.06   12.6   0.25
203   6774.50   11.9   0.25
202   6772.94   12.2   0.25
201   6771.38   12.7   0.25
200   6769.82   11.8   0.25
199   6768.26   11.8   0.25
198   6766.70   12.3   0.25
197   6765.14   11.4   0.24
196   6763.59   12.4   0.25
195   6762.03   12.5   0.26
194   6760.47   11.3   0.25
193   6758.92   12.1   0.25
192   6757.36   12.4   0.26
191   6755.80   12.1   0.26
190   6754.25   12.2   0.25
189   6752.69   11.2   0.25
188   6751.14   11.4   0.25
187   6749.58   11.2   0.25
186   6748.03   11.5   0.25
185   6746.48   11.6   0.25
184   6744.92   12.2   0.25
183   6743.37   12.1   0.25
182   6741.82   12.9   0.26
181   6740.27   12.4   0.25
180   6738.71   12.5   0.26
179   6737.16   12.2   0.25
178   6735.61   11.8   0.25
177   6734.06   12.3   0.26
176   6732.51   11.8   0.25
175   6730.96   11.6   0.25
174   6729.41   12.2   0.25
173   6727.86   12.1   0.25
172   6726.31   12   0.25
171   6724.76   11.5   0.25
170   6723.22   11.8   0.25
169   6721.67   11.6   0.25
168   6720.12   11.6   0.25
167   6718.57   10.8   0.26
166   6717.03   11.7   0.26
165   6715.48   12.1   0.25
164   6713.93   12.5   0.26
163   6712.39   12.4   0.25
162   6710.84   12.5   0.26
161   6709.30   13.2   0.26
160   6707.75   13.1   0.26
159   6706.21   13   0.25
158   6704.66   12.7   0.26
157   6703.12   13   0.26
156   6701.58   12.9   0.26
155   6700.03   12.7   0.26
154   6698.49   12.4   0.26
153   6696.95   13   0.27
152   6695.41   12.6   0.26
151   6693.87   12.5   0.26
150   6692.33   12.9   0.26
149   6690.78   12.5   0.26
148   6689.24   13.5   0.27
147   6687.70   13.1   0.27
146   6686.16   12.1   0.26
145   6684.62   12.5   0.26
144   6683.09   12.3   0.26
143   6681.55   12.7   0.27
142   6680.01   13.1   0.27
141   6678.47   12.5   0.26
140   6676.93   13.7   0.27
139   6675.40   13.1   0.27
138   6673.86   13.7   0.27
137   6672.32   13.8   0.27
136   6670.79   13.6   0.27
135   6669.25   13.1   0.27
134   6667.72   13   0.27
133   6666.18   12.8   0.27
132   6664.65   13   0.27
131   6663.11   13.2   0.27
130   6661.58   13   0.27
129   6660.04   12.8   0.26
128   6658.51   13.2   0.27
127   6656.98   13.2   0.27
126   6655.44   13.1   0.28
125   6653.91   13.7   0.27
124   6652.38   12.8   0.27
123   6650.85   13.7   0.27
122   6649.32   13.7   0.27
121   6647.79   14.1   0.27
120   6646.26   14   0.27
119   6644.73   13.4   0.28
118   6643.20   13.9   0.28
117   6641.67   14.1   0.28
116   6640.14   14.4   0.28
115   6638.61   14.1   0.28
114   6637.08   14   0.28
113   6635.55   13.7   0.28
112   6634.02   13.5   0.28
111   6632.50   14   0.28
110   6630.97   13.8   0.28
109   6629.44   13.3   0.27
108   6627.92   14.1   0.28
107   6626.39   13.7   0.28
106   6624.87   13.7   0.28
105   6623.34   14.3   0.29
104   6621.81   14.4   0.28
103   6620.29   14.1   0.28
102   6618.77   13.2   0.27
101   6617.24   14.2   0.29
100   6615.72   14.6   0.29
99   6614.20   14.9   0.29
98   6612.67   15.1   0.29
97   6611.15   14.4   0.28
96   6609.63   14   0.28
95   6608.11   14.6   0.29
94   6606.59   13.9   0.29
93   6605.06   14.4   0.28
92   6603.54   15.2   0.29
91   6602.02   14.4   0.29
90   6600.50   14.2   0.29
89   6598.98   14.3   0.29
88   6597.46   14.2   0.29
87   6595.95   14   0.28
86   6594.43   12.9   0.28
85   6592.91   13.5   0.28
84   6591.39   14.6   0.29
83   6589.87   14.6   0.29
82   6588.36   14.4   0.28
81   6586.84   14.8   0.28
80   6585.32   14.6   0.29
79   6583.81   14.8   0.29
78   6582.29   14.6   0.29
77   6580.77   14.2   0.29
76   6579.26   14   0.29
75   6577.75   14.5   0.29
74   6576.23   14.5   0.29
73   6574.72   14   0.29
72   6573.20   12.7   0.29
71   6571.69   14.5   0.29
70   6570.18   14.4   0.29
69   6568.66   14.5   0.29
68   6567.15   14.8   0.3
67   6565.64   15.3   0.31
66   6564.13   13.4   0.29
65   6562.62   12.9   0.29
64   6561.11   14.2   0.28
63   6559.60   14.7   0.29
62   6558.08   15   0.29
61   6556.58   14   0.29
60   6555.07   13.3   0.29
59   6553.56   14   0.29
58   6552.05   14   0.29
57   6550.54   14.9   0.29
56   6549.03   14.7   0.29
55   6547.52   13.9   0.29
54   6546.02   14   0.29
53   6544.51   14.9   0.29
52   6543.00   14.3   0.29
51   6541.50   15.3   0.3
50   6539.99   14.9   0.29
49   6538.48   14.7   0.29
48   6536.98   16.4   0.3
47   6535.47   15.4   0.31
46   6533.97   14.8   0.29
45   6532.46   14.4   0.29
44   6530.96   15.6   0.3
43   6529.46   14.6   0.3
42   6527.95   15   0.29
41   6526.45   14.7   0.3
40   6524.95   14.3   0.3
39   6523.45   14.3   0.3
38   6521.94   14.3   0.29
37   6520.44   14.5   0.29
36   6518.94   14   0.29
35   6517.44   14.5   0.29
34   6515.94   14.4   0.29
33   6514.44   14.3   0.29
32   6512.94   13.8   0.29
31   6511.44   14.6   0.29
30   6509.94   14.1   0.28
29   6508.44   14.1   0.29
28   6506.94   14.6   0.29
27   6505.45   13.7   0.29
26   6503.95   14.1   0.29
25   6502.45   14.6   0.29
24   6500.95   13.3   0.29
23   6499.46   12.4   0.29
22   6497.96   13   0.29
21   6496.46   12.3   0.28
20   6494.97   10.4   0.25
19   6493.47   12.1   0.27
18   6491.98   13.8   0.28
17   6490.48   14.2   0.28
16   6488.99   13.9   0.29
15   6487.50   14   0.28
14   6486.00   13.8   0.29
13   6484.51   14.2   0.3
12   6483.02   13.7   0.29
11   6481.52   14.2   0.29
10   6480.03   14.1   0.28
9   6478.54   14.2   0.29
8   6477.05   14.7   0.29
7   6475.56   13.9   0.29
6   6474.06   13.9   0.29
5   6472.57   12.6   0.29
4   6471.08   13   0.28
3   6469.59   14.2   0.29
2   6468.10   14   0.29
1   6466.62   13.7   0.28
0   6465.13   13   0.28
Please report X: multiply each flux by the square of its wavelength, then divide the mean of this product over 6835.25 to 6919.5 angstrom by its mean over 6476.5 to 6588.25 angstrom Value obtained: 0.9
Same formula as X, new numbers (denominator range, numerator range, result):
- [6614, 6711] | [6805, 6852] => 0.89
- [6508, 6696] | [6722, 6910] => 0.87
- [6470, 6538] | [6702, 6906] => 0.90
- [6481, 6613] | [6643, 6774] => 0.93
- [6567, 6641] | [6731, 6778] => 0.89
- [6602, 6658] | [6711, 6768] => 0.88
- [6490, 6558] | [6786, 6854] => 0.87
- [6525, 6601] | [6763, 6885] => 0.85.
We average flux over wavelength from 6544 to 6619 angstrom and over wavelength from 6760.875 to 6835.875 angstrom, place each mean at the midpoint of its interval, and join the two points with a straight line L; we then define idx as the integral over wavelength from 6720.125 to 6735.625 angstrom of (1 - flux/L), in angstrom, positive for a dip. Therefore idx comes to 0.71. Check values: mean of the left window 14.3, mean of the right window 11.5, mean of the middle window 11.9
